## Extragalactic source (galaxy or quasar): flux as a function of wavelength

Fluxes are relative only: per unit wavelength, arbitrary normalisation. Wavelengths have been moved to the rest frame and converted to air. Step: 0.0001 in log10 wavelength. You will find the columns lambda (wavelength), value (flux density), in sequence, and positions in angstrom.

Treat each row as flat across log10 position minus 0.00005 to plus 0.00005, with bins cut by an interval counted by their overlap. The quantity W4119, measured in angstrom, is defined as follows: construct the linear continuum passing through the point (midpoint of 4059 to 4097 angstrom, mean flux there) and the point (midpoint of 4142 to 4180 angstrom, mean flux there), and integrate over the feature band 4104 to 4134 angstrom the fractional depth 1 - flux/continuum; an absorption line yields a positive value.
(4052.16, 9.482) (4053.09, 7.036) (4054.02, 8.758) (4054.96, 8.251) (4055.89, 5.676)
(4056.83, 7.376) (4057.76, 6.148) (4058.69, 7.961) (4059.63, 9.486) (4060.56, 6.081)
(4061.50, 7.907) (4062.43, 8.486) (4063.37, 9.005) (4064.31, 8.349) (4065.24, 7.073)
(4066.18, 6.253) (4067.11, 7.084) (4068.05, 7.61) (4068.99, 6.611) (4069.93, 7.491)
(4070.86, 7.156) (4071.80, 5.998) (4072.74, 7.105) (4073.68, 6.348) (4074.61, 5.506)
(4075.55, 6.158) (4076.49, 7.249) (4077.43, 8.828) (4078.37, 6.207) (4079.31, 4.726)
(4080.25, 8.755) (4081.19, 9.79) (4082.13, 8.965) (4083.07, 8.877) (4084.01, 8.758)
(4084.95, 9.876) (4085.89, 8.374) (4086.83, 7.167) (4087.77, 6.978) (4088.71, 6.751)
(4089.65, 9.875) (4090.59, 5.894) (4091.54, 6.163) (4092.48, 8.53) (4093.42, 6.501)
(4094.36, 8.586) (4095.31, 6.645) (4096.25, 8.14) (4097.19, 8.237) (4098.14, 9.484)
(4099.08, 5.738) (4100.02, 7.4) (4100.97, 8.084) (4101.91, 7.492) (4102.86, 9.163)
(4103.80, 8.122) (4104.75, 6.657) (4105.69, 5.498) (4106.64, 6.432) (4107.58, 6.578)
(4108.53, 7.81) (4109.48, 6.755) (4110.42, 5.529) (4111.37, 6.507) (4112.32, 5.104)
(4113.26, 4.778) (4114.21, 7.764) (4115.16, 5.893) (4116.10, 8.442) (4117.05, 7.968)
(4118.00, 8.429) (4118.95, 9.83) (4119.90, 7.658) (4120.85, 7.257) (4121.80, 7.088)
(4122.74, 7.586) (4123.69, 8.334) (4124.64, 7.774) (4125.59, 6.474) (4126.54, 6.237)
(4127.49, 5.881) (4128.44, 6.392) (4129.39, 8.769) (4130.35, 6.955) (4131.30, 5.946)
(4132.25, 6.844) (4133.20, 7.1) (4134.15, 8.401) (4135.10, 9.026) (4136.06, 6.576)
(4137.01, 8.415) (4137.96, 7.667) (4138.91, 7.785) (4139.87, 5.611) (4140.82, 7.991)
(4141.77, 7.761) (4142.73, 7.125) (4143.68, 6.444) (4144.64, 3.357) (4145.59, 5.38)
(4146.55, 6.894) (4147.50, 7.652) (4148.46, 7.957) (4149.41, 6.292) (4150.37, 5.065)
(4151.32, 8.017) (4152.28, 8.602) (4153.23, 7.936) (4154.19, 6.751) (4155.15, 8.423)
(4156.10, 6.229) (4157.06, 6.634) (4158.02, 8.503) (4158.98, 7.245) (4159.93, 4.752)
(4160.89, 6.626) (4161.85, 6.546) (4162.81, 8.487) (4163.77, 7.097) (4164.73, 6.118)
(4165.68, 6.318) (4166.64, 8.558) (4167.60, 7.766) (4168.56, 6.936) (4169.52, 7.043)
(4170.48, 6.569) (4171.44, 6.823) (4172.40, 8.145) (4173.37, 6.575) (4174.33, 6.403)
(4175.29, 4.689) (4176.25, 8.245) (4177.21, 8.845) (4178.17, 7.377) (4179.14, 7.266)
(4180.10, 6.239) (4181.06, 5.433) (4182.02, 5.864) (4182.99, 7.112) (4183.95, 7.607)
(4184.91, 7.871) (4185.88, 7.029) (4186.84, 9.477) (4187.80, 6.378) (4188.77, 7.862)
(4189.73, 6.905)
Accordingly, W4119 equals 1.0 angstrom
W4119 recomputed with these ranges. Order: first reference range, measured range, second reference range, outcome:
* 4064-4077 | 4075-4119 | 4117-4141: -2.1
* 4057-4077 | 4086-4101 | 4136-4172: -0.8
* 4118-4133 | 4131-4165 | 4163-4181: 0.6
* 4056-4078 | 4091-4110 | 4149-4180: -0.5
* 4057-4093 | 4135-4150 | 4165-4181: 0.6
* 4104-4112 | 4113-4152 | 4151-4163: -1.7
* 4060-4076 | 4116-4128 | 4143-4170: -1.0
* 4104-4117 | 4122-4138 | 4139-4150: -1.8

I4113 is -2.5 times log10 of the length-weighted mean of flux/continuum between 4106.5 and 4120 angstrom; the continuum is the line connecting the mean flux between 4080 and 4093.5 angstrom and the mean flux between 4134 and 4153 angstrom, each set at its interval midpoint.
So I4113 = 0.09 mag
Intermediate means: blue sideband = 8.12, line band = 7.03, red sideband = 7.09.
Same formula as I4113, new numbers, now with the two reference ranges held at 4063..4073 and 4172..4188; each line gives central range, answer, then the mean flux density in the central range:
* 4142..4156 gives 0.04 mag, 6.85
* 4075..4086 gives -0.11 mag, 8.01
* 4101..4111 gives 0.02 mag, 7.05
